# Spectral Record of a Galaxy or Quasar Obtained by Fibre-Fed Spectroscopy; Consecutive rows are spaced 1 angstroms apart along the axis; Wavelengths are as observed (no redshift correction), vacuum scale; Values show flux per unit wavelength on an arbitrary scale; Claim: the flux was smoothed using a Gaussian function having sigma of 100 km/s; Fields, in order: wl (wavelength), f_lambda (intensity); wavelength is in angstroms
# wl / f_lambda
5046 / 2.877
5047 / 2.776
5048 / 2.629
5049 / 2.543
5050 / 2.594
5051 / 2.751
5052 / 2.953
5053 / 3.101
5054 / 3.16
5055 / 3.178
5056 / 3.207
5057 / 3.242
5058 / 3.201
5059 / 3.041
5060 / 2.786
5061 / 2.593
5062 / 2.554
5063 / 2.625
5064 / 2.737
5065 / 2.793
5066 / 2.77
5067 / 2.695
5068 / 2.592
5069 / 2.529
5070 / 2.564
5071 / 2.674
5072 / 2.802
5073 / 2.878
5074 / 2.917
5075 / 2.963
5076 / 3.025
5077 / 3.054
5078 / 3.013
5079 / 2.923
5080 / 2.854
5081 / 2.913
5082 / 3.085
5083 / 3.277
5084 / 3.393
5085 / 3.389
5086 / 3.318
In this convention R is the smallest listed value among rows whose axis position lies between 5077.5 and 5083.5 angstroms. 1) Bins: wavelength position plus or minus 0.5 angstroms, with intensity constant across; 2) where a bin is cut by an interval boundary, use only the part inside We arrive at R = 2.854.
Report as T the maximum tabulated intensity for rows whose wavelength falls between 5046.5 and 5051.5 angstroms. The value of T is 2.776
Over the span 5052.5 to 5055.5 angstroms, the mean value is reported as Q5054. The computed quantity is 3.15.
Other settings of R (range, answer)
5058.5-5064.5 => 2.554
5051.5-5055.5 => 2.953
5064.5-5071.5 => 2.529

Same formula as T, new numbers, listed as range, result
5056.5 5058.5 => 3.242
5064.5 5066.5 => 2.793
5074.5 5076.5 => 3.025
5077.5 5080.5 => 3.013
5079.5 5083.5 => 3.277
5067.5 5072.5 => 2.802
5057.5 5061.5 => 3.201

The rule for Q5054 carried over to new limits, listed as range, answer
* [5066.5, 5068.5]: 2.64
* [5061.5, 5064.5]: 2.64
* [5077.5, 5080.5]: 2.93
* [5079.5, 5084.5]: 3.1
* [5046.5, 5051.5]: 2.66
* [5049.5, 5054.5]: 2.91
